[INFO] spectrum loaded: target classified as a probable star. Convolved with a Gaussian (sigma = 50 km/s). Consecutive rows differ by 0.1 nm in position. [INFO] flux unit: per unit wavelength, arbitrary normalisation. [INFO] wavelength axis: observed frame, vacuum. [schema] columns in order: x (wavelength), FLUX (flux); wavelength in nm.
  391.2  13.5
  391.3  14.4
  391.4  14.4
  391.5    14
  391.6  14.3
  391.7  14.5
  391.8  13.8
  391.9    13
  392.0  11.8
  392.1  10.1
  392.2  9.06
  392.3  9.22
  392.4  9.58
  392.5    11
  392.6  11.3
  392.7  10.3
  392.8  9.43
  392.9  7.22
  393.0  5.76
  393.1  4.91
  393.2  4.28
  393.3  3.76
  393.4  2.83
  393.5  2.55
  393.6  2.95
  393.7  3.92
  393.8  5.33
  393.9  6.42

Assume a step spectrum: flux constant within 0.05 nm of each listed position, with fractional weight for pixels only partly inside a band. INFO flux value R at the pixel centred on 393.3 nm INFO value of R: 3.76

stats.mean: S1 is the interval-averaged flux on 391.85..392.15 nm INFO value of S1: 11.6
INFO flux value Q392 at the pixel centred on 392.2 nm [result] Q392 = 9.06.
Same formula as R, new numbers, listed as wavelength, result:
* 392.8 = 9.43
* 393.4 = 2.83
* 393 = 5.76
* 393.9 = 6.42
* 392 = 11.8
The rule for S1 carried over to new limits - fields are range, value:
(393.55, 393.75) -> 3.44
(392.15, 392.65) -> 10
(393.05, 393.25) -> 4.6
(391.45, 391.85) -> 14.2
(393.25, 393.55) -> 3.05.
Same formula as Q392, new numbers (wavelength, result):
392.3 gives 9.22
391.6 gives 14.3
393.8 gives 5.33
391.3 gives 14.4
